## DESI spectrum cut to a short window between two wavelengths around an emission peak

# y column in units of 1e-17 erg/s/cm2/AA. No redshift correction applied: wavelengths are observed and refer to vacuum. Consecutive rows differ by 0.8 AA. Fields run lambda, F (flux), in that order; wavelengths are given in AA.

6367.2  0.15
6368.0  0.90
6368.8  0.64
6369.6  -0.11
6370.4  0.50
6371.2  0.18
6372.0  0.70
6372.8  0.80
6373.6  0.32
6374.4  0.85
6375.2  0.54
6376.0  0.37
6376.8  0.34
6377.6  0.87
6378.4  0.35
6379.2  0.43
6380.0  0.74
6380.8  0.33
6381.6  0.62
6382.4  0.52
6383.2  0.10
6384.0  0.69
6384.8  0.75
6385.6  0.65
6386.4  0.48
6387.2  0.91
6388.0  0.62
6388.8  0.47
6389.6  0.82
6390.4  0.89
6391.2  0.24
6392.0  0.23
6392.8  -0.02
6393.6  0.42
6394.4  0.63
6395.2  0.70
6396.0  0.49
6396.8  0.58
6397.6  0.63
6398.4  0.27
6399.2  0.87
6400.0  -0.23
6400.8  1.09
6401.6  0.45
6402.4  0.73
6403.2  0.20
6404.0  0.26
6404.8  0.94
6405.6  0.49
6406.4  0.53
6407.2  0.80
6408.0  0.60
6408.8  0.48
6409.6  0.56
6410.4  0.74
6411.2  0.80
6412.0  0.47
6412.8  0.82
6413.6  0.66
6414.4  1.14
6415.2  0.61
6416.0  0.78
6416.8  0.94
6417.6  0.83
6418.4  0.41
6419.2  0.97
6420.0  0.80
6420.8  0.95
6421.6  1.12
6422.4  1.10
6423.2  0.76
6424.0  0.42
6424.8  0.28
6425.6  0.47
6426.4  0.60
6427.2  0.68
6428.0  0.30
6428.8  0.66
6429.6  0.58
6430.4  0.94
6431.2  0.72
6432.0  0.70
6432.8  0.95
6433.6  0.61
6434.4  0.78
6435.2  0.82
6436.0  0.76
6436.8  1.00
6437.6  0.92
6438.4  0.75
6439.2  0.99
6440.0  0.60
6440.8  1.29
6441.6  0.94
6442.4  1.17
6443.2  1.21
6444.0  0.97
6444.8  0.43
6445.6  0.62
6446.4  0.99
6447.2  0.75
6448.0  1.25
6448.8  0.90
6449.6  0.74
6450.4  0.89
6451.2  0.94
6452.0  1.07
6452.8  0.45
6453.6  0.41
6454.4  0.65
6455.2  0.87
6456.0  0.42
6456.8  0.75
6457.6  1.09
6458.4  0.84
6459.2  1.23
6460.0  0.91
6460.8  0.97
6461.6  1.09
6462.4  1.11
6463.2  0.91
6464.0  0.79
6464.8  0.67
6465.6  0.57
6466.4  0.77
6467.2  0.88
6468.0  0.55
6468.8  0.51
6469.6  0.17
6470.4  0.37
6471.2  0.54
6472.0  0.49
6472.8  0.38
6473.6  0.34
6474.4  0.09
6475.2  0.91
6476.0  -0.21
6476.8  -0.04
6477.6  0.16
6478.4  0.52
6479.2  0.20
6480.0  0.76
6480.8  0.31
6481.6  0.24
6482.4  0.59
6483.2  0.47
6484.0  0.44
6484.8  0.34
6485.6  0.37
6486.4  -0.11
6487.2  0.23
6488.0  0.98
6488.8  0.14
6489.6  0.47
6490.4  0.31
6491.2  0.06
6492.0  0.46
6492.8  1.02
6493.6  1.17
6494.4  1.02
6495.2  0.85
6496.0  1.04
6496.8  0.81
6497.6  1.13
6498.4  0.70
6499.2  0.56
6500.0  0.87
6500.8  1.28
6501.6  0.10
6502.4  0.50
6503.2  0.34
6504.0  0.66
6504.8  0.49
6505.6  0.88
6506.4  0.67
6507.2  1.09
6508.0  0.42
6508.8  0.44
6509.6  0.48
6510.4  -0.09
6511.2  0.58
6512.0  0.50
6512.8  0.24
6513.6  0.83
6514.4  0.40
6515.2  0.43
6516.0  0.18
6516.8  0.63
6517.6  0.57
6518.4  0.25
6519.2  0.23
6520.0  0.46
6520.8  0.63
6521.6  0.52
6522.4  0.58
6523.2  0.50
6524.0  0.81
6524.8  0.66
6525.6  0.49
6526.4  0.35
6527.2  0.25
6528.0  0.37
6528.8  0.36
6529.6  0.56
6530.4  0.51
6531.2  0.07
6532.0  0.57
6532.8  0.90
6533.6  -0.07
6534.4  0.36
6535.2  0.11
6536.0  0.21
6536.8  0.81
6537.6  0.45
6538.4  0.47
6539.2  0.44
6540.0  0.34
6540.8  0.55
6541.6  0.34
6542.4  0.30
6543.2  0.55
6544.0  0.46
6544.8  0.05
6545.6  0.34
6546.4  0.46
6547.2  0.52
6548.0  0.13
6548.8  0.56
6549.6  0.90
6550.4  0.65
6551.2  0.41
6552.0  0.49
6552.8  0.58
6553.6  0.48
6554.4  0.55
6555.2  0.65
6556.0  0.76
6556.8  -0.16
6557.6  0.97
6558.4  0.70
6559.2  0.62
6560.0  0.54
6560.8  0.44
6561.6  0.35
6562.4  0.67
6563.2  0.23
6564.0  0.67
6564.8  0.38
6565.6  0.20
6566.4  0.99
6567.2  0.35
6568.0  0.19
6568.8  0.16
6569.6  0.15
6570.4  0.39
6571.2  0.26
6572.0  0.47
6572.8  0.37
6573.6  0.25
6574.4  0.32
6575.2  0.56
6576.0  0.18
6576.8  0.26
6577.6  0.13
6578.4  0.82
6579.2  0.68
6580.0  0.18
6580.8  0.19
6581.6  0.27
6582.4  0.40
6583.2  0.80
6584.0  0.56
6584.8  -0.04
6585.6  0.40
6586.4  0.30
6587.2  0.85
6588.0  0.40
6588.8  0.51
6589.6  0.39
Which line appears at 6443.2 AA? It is C IV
